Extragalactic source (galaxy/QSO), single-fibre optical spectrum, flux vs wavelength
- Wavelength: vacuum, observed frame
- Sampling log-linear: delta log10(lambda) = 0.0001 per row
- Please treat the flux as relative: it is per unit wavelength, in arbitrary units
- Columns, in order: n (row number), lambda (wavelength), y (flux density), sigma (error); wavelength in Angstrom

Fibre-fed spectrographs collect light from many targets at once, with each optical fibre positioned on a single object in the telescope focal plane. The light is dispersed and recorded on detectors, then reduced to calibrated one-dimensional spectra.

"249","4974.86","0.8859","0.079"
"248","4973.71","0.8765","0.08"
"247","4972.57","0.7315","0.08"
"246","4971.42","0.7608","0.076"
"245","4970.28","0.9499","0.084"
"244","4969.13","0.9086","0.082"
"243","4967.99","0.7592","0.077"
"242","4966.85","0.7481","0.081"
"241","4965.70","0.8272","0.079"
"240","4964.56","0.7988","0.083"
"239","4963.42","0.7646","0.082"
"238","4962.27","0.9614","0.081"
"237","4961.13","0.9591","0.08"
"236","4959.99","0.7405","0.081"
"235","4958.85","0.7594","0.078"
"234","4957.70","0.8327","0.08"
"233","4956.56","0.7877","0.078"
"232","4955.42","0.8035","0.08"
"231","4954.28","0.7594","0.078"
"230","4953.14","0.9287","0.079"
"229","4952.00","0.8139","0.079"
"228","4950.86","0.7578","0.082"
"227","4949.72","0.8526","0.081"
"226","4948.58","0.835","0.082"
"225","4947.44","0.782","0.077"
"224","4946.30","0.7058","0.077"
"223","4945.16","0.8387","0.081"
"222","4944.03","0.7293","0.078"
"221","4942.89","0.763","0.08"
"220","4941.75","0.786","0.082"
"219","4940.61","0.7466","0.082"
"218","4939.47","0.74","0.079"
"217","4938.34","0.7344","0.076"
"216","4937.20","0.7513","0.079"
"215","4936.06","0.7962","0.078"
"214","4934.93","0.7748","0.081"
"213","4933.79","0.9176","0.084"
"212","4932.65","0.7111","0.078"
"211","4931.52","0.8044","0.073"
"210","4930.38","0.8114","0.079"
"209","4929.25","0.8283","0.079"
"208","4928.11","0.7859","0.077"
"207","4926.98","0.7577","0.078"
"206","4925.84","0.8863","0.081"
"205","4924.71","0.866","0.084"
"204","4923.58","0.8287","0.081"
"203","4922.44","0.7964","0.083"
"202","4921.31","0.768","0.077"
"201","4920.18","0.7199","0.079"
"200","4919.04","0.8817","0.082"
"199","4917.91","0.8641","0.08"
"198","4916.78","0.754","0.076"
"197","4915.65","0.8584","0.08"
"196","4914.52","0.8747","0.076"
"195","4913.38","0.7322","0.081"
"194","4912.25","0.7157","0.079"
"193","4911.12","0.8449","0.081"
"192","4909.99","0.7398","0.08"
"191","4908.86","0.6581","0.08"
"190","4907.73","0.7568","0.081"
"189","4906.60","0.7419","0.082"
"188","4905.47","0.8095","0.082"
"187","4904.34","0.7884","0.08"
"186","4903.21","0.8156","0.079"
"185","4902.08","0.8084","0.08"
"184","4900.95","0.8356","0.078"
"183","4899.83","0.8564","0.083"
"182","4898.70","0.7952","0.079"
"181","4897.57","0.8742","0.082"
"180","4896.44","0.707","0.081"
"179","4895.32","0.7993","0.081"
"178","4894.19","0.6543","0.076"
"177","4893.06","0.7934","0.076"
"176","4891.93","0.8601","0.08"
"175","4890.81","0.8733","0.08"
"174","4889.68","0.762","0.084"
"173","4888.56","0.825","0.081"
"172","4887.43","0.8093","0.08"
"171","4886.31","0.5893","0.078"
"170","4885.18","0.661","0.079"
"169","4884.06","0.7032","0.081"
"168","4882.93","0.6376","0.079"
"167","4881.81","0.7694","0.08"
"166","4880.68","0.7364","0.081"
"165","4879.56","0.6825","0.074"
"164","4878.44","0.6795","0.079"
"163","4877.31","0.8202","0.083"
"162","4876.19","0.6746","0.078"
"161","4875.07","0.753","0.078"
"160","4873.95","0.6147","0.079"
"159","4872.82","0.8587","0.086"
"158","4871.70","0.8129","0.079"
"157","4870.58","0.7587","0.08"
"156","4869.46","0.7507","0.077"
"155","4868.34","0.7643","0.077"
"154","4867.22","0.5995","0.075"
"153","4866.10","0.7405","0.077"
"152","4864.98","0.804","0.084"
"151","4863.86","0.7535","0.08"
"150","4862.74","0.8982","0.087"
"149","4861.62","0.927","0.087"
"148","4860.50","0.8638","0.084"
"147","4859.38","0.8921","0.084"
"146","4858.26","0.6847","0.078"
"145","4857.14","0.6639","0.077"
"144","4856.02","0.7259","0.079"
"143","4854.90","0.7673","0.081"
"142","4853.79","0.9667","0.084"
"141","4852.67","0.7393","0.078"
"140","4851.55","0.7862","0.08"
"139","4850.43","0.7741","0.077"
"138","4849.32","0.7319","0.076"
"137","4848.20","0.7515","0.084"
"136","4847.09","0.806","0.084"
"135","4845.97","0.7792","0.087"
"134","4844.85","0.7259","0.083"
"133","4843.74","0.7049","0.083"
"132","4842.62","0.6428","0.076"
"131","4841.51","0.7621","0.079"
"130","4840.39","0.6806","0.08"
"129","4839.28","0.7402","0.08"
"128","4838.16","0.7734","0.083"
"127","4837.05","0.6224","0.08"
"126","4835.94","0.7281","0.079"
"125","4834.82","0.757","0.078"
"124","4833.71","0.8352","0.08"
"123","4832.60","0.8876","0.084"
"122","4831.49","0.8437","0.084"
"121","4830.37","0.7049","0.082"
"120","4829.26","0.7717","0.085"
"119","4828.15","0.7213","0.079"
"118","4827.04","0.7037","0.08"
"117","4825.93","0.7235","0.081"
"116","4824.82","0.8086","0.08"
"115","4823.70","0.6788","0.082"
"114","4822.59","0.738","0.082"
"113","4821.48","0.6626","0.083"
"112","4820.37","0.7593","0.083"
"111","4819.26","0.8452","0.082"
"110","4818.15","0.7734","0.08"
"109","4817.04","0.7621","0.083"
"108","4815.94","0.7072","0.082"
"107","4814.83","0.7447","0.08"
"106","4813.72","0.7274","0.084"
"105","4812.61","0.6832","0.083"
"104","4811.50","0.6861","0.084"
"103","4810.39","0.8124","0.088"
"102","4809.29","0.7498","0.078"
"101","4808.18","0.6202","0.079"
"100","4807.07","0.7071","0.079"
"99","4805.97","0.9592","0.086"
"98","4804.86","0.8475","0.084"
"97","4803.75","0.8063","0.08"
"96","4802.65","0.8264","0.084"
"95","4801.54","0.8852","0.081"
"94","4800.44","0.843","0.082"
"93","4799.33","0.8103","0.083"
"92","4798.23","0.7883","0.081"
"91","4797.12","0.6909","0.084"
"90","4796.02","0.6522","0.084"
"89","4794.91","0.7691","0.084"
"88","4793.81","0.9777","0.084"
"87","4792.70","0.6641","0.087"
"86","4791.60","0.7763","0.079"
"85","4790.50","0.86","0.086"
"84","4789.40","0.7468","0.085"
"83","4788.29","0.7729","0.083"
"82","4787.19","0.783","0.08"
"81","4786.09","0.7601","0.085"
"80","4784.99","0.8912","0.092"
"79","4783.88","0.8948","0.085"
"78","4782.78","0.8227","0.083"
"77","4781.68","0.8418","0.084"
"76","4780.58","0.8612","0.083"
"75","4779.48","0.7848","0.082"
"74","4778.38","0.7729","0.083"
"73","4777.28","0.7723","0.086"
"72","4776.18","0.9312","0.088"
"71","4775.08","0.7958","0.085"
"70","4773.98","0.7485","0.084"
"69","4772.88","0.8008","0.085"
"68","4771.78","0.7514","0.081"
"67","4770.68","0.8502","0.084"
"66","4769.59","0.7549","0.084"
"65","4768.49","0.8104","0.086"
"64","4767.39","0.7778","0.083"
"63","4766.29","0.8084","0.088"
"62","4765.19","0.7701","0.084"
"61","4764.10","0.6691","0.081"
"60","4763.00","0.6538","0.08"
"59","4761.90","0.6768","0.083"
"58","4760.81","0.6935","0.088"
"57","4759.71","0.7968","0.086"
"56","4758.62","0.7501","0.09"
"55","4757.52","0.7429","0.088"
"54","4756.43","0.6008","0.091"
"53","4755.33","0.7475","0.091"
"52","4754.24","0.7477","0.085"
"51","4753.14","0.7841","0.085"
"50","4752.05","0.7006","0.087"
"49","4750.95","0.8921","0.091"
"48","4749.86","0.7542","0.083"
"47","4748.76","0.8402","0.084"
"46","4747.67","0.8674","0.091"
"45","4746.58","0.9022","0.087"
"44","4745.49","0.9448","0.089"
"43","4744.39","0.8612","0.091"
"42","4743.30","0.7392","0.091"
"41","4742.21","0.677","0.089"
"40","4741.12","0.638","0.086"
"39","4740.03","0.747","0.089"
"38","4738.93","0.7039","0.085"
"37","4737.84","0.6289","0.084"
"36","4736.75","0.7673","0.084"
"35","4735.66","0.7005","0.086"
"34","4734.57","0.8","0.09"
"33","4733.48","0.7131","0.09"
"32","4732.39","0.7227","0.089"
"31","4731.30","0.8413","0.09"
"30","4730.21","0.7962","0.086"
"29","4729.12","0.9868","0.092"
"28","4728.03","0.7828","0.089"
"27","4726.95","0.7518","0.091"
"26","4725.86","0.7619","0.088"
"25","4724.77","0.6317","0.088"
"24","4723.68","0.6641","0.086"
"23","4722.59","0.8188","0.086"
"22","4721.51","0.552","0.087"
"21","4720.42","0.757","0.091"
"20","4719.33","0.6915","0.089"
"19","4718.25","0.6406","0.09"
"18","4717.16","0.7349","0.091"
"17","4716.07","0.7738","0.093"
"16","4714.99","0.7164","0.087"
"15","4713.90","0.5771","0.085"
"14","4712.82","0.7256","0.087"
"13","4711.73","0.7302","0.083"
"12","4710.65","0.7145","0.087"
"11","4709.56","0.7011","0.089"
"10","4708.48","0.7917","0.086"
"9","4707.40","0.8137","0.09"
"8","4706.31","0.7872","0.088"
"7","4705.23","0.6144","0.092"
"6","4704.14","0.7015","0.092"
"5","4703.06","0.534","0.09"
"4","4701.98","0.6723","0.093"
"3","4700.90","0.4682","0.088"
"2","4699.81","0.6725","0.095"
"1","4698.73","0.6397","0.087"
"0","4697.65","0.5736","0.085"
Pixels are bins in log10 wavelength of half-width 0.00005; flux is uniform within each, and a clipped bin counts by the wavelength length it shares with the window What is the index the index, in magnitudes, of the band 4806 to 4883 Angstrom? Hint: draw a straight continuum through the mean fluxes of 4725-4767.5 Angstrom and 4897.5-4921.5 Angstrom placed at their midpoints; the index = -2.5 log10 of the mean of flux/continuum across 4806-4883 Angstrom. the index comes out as 0.04 mag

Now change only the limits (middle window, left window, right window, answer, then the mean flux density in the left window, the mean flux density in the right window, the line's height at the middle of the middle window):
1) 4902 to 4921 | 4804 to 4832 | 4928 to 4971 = 0.005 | 0.75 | 0.804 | 0.788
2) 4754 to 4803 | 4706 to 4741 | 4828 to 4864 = -0.043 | 0.734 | 0.771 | 0.75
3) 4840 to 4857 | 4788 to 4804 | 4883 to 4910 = 0.036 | 0.791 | 0.77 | 0.78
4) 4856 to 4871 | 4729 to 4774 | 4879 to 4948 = -0.001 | 0.764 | 0.779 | 0.774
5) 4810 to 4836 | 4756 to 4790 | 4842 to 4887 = 0.014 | 0.778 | 0.75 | 0.763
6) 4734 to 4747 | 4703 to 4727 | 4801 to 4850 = -0.059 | 0.706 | 0.754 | 0.717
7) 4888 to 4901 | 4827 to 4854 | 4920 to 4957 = -0.035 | 0.756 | 0.794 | 0.777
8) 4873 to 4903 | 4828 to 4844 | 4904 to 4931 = 0.032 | 0.746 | 0.795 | 0.777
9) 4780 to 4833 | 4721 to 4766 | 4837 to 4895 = -0.035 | 0.752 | 0.754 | 0.753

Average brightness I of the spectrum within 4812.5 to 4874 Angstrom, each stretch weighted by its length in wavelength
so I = 0.759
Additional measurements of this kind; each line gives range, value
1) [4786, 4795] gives 0.793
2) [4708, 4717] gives 0.717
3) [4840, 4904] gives 0.764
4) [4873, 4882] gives 0.72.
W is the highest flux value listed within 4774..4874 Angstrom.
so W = 0.9777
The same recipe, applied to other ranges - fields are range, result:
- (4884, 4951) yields 0.9176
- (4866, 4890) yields 0.8587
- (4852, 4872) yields 0.9667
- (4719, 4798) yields 0.9868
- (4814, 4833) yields 0.8876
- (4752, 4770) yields 0.8104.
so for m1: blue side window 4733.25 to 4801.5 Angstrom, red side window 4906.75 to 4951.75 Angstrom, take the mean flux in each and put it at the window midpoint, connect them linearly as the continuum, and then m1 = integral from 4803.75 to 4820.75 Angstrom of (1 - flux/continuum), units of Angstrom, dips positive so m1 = 0.4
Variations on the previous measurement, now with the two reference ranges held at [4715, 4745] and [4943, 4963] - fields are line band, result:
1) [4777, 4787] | -0.9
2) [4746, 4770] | -0.5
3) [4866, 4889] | 1.8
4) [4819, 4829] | 0.4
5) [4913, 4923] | -0.1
